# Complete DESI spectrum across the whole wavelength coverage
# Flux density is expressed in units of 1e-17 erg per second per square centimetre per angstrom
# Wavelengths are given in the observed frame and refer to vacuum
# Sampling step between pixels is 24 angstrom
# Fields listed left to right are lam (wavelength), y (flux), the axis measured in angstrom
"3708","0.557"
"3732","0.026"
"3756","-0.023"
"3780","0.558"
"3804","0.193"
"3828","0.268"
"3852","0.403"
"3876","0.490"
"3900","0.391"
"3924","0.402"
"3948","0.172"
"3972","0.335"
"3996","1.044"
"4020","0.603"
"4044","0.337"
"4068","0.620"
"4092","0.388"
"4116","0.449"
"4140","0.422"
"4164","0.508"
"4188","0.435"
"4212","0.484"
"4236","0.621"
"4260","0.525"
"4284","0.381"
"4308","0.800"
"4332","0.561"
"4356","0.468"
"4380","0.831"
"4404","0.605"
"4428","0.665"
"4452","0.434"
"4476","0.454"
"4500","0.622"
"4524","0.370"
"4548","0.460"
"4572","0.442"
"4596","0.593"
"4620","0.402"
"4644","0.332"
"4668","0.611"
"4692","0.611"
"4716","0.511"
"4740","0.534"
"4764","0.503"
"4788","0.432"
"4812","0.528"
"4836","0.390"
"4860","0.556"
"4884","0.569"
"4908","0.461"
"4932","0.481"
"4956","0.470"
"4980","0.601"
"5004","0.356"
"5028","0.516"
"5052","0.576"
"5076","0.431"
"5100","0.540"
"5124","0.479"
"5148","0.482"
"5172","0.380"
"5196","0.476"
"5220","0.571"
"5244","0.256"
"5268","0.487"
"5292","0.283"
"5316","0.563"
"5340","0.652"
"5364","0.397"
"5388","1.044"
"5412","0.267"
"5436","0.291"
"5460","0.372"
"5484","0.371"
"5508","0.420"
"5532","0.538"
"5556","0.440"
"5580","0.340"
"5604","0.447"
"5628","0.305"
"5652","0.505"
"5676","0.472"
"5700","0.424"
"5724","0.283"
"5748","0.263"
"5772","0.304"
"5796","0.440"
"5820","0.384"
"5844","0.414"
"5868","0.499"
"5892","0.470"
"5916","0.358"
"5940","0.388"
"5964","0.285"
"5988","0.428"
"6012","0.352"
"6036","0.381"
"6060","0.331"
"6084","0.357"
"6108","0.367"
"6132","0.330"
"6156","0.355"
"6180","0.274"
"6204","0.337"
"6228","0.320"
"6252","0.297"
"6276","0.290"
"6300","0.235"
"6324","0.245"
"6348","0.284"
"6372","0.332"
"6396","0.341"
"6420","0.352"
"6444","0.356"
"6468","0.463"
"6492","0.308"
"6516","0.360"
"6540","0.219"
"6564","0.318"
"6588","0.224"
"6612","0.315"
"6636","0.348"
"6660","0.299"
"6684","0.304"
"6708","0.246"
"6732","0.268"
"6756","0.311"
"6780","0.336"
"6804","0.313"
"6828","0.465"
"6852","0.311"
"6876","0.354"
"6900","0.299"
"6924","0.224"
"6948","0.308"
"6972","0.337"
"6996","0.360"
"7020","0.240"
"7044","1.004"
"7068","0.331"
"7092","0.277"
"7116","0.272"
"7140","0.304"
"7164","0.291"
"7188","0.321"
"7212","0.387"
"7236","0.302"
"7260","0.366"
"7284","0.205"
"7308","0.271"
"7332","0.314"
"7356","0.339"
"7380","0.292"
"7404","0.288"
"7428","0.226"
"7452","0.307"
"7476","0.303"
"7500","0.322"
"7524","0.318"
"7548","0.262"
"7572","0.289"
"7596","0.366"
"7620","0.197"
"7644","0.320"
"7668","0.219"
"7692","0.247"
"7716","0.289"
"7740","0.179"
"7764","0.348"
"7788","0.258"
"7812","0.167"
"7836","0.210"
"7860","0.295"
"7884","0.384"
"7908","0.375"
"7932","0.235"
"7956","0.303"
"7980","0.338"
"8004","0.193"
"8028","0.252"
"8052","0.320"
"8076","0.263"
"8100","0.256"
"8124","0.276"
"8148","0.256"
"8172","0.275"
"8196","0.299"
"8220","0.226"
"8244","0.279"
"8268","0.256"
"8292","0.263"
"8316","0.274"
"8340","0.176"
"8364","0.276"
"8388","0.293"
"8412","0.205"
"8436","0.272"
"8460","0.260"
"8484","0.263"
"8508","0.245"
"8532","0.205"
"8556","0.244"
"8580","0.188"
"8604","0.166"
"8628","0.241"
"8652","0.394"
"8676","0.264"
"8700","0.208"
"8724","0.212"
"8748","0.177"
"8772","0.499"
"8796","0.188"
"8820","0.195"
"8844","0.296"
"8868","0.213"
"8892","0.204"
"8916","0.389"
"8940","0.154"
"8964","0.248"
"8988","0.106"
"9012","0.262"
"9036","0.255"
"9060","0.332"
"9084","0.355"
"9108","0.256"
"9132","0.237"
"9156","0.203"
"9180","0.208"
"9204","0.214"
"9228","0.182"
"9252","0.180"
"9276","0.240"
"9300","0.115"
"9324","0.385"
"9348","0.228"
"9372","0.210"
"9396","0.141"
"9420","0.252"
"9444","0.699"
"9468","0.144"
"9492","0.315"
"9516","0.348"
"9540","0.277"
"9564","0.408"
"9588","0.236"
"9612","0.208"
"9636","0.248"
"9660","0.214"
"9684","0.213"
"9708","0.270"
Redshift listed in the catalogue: 0.074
